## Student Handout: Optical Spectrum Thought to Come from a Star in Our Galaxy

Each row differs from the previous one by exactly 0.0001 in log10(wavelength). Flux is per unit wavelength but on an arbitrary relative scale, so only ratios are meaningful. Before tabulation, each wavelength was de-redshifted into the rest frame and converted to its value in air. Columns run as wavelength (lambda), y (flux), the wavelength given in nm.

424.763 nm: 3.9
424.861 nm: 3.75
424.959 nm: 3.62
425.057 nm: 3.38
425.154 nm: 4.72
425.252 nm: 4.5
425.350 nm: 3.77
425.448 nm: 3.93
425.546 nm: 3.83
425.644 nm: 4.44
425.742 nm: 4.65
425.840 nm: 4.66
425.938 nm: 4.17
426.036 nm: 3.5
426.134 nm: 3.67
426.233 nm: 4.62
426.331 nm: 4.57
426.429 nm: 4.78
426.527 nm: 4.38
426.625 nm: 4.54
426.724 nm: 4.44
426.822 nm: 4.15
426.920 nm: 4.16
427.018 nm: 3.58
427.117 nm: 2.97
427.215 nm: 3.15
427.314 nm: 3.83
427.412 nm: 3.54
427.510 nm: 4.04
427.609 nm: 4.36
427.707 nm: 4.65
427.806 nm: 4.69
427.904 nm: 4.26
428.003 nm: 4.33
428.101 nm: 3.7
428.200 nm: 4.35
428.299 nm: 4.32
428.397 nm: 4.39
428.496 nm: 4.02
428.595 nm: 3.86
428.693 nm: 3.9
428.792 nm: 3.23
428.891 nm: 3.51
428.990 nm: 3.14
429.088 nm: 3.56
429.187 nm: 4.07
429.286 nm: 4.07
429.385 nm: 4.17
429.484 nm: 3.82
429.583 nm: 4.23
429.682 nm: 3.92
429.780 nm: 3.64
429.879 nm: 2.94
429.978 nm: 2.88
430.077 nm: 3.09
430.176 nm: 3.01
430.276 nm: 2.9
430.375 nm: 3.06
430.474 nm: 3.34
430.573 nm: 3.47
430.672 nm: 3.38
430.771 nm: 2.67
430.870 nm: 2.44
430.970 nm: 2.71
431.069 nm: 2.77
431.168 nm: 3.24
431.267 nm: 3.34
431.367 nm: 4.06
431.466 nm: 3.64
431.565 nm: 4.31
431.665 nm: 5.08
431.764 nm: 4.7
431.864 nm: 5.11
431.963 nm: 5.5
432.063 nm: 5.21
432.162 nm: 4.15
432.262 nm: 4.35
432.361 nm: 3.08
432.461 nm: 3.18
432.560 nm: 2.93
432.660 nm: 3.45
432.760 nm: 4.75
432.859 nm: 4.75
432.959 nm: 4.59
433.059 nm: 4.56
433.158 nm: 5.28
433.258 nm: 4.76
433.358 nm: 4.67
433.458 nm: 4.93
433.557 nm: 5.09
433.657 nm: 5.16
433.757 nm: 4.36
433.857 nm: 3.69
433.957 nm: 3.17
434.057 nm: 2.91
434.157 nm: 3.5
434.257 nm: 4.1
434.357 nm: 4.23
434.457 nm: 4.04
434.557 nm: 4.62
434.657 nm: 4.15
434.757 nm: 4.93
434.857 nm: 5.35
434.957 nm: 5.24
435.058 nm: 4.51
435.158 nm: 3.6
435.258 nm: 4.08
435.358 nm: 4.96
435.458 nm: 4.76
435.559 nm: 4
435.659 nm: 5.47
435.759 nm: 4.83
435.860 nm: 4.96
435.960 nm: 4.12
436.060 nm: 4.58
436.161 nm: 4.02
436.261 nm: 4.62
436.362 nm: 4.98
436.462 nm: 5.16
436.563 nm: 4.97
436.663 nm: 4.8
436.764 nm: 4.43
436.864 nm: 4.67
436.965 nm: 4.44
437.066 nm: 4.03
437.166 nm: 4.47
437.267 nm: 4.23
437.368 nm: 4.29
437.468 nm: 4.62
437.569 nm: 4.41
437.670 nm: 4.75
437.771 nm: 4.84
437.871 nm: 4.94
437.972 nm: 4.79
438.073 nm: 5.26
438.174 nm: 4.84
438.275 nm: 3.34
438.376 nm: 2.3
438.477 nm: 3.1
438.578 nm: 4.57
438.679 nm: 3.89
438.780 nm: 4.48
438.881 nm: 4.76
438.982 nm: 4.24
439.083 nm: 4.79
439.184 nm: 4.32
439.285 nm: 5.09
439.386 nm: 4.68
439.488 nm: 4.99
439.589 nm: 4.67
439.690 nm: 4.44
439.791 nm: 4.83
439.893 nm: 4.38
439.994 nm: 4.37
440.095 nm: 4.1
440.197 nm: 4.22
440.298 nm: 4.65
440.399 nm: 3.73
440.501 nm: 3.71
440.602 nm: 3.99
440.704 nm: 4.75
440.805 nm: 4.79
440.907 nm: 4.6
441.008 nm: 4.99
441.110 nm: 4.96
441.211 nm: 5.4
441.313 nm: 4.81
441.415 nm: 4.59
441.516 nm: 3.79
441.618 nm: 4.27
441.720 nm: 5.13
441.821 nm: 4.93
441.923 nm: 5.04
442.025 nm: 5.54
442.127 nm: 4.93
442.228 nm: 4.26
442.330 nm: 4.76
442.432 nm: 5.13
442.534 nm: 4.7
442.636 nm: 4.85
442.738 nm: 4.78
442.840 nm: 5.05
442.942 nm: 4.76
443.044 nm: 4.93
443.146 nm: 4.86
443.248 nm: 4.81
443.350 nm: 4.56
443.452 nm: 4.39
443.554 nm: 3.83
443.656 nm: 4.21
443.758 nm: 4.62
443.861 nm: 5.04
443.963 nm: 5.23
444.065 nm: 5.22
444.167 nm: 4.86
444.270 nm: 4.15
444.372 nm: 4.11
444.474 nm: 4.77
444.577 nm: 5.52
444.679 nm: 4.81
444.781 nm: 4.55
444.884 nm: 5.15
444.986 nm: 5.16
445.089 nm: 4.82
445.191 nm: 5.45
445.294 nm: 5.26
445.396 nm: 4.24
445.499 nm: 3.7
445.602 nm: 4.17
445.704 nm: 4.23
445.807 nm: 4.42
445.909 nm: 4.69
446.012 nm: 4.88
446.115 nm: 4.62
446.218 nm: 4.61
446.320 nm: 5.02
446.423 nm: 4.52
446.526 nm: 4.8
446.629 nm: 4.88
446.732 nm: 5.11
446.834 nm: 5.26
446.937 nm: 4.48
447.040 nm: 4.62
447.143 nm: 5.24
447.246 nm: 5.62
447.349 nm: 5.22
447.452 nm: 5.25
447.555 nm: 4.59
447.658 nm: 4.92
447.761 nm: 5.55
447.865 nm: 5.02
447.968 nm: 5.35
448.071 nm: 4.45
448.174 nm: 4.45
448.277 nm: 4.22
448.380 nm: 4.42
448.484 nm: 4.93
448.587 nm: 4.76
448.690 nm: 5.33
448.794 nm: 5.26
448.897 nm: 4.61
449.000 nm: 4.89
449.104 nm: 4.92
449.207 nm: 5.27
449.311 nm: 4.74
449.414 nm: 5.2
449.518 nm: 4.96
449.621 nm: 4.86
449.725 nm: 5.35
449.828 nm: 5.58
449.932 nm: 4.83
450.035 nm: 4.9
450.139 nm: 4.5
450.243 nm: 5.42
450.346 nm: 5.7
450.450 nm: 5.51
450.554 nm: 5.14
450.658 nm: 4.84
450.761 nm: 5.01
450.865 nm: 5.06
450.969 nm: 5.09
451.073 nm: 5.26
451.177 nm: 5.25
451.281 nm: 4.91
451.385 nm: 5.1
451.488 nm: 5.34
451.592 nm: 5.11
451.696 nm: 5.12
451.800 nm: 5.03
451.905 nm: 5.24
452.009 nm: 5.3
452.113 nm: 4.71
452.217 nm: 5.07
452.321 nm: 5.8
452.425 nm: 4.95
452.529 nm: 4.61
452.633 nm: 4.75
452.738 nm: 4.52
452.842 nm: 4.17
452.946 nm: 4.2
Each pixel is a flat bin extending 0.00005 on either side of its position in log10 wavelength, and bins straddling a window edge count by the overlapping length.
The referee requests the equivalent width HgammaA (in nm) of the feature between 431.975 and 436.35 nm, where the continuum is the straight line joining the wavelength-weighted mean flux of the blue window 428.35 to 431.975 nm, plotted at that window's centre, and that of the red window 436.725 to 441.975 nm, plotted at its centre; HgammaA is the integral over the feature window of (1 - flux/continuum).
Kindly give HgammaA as -0.42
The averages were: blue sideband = 3.63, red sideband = 4.48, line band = 4.38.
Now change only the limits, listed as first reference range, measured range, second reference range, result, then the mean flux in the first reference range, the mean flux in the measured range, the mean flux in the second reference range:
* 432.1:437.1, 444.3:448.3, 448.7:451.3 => 0.09 nm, 4.4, 4.82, 5.09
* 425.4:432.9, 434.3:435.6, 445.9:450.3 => -0.09 nm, 3.88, 4.5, 4.94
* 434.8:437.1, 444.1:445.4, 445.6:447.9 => -0.01 nm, 4.64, 4.86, 4.87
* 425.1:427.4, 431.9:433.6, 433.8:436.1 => -0.06 nm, 4.12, 4.43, 4.34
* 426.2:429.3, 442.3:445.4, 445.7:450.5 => -0.03 nm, 4.03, 4.8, 4.94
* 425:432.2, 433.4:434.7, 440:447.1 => 0.01 nm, 3.91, 4.15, 4.69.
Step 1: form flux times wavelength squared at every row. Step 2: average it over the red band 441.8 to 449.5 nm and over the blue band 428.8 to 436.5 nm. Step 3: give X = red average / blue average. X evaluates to 1.3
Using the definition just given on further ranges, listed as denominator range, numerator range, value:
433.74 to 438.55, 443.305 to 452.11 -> 1.18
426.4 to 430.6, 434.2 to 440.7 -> 1.22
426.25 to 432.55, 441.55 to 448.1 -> 1.35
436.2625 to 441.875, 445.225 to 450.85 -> 1.13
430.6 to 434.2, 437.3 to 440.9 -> 1.12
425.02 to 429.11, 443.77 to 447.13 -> 1.28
